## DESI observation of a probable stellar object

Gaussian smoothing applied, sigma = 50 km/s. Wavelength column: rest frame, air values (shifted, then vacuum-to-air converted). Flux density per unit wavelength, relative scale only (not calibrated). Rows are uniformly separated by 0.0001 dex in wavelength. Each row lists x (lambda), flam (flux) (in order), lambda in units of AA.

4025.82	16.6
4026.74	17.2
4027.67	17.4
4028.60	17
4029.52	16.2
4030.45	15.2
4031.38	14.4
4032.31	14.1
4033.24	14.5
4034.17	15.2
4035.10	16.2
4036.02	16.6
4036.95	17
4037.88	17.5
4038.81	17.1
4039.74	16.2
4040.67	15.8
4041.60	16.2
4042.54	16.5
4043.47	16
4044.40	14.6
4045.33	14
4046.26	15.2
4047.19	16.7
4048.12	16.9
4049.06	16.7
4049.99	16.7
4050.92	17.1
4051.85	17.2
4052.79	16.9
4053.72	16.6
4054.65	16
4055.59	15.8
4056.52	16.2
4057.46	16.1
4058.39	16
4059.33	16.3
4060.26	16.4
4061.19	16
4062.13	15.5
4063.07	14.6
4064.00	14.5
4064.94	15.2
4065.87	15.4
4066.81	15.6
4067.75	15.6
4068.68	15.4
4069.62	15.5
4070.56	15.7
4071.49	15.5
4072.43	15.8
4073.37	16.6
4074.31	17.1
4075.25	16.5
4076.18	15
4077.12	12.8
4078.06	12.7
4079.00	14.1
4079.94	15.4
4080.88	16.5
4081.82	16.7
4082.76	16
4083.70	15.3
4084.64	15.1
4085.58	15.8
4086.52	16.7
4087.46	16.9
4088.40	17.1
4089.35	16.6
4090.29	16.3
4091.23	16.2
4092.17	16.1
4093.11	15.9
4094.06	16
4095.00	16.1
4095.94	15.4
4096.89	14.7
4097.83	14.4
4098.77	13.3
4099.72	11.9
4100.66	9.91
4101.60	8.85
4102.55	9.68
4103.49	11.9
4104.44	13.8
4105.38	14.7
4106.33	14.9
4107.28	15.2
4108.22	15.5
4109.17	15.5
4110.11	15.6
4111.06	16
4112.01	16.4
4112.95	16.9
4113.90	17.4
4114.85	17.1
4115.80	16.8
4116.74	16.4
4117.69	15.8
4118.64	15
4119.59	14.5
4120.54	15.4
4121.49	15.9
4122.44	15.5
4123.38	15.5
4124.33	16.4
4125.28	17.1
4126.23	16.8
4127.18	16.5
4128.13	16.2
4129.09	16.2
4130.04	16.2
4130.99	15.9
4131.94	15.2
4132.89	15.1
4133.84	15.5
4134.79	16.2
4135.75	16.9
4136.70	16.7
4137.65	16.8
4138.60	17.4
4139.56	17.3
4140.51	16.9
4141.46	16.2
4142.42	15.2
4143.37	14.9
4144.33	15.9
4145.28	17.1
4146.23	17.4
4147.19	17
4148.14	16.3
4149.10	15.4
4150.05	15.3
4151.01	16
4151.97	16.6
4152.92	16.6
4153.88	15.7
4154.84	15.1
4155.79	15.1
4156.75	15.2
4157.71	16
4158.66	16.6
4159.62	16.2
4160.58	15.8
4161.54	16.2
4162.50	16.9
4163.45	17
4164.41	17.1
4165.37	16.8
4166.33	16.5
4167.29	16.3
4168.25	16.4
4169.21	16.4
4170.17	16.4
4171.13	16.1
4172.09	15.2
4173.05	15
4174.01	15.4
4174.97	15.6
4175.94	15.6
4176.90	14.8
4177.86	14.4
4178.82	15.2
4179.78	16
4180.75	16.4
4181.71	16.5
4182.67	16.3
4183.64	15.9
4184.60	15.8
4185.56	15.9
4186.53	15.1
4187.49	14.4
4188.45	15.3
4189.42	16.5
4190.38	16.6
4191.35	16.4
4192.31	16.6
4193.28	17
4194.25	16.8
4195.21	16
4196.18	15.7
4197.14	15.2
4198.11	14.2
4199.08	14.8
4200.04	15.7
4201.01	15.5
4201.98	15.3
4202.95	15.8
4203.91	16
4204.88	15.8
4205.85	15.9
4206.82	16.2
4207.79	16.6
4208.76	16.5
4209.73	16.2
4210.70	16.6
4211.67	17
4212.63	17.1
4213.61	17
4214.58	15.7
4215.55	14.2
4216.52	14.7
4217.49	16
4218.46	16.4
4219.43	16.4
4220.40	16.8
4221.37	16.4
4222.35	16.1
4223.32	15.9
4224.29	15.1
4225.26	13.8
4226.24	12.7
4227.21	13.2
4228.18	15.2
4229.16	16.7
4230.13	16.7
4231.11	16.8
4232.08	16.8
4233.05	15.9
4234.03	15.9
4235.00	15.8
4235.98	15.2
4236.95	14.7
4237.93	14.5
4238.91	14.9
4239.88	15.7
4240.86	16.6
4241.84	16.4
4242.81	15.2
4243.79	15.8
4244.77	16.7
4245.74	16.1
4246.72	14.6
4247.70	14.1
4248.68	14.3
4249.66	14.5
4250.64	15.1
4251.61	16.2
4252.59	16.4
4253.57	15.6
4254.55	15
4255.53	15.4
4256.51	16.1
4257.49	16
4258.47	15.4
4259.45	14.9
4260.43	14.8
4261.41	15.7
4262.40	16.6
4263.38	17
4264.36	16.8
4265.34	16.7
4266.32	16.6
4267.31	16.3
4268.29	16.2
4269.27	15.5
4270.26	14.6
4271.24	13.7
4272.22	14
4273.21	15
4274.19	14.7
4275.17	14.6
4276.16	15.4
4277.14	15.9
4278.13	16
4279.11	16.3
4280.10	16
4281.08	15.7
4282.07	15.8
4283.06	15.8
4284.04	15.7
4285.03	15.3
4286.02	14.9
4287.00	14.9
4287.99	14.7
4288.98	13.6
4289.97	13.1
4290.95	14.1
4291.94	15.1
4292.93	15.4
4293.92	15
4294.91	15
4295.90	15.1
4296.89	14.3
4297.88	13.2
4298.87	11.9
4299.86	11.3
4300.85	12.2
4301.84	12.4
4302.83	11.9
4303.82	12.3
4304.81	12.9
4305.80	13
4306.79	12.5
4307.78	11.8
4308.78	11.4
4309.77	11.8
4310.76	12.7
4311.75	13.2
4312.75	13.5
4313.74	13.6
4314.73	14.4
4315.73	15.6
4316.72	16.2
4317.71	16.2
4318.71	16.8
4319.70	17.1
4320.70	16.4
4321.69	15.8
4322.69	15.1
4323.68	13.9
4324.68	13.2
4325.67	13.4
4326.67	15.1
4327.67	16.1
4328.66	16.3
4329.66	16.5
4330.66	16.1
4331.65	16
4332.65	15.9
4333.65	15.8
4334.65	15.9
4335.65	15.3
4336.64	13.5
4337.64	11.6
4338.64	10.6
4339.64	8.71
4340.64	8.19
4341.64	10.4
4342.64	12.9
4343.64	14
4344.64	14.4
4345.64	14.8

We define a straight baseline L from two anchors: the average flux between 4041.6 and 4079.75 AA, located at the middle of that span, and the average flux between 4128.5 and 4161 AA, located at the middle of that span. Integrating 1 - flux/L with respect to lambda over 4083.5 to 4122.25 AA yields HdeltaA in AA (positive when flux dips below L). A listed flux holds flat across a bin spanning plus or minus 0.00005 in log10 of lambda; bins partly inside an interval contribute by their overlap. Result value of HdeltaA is 2.00 AA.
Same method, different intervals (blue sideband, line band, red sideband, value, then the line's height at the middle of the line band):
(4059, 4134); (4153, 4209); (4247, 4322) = -3.0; 15.1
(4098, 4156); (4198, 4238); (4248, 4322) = -1.8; 15.1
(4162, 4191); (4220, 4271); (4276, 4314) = -2.9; 14.8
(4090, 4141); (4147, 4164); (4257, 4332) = -0.9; 15.3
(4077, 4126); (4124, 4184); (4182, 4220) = -2.1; 15.6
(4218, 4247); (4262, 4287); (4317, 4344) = -0.9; 15.1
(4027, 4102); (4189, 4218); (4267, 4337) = -1.9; 15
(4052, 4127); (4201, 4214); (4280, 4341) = -1.4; 14.7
